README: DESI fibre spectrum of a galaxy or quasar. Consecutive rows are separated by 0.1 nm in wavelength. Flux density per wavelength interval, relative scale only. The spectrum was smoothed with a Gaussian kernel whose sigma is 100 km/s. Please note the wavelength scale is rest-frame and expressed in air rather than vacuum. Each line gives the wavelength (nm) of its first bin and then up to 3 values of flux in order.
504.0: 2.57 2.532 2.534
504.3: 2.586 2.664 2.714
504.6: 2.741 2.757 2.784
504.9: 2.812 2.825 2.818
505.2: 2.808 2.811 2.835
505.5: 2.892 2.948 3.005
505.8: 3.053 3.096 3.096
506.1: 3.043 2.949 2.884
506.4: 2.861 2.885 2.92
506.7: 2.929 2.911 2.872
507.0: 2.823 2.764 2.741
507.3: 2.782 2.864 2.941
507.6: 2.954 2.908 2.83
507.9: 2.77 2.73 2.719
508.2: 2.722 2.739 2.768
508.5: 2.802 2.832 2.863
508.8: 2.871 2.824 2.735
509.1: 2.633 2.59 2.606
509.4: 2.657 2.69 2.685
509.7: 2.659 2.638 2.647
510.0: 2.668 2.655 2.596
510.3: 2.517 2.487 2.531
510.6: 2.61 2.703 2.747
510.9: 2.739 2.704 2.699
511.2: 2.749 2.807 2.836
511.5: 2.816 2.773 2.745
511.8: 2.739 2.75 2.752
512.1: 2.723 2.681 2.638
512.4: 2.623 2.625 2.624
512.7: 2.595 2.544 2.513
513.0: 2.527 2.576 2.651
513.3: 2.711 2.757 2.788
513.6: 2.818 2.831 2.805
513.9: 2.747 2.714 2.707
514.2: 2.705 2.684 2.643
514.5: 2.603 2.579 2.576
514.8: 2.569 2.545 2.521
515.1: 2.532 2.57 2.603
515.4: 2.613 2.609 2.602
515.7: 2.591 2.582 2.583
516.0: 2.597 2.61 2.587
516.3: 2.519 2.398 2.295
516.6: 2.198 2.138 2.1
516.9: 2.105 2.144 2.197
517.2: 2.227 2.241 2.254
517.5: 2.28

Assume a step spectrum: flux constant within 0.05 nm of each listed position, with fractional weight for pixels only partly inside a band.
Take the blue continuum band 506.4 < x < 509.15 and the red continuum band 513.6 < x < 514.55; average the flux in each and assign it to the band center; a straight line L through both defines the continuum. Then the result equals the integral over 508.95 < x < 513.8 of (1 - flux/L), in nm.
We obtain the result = 0.15 nm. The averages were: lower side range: 2.82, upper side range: 2.72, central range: 2.68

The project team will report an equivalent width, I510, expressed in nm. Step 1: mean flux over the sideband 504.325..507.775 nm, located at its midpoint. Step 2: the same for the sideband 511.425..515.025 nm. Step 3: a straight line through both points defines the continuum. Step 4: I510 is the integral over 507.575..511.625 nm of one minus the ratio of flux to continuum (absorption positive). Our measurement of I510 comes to 0.08 nm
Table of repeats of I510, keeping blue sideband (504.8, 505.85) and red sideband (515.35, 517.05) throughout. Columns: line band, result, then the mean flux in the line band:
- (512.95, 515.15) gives -0.13 nm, 2.66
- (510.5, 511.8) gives -0.05 nm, 2.74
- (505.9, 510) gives -0.05 nm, 2.81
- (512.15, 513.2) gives -0.01 nm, 2.6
